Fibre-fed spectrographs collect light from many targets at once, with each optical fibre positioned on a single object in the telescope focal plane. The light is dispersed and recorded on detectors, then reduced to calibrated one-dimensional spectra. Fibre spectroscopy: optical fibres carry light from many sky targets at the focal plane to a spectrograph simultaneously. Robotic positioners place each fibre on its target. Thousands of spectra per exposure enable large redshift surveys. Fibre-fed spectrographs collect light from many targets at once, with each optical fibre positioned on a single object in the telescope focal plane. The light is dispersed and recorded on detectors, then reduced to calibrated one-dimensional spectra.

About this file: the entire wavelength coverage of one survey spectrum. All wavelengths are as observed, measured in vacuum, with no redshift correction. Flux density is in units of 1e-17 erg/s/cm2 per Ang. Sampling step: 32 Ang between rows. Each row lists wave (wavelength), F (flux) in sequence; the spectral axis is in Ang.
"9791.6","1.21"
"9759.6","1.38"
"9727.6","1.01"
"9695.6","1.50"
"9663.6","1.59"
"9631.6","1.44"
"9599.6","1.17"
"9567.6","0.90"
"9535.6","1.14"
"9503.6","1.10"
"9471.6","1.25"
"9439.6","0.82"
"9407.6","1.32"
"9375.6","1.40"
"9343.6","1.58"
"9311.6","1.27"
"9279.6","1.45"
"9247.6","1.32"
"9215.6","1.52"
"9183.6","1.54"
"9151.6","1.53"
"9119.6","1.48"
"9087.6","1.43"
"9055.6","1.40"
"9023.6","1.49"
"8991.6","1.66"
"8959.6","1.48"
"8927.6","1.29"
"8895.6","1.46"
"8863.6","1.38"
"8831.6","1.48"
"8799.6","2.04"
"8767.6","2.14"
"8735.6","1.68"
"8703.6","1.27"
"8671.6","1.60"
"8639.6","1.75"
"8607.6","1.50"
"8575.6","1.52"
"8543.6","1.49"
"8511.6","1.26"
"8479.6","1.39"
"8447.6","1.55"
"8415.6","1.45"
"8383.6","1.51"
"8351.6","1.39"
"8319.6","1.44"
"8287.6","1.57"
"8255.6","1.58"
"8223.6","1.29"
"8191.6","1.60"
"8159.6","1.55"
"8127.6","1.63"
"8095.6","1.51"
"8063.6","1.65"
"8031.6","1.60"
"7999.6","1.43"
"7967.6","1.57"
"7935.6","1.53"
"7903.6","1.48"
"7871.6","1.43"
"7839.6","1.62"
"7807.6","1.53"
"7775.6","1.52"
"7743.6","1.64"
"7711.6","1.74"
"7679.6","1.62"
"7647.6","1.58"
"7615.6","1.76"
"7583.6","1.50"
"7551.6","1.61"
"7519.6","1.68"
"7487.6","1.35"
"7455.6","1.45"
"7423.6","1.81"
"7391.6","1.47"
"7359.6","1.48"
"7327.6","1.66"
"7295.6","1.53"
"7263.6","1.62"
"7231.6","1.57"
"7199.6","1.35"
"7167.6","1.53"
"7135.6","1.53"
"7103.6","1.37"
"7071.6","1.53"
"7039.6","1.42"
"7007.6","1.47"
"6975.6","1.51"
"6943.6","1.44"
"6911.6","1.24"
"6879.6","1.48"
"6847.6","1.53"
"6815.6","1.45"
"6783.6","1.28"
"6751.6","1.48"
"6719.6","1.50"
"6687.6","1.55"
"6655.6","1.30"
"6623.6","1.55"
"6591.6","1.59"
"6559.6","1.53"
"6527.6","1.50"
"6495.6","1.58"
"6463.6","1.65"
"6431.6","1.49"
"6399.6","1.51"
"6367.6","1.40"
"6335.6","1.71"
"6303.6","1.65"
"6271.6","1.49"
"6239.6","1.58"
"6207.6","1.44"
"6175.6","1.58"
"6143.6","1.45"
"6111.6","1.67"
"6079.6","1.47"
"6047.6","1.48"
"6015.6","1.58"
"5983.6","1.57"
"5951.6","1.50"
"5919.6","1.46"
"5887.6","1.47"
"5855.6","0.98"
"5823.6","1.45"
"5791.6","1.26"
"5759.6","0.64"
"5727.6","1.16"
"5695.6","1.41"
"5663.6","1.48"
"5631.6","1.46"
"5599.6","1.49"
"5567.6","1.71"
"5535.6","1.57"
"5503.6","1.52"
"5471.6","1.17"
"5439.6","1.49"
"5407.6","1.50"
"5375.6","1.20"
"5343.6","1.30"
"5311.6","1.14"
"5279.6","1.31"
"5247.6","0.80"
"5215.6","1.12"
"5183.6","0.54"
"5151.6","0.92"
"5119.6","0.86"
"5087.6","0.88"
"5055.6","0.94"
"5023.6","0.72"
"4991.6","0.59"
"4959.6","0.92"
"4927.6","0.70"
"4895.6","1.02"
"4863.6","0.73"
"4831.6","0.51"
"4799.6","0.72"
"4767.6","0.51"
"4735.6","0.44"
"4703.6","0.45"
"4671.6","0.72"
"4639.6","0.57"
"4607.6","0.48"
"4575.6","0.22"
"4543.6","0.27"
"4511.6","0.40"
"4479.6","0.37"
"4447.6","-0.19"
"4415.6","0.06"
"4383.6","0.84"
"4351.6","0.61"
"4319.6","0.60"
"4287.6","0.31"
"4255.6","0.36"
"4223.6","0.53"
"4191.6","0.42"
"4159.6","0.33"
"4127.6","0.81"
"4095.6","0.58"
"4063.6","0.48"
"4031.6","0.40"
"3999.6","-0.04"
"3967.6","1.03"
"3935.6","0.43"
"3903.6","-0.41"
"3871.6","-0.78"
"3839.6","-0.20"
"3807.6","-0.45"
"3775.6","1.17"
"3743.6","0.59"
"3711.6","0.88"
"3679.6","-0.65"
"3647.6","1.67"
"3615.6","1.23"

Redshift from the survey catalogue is 0.334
